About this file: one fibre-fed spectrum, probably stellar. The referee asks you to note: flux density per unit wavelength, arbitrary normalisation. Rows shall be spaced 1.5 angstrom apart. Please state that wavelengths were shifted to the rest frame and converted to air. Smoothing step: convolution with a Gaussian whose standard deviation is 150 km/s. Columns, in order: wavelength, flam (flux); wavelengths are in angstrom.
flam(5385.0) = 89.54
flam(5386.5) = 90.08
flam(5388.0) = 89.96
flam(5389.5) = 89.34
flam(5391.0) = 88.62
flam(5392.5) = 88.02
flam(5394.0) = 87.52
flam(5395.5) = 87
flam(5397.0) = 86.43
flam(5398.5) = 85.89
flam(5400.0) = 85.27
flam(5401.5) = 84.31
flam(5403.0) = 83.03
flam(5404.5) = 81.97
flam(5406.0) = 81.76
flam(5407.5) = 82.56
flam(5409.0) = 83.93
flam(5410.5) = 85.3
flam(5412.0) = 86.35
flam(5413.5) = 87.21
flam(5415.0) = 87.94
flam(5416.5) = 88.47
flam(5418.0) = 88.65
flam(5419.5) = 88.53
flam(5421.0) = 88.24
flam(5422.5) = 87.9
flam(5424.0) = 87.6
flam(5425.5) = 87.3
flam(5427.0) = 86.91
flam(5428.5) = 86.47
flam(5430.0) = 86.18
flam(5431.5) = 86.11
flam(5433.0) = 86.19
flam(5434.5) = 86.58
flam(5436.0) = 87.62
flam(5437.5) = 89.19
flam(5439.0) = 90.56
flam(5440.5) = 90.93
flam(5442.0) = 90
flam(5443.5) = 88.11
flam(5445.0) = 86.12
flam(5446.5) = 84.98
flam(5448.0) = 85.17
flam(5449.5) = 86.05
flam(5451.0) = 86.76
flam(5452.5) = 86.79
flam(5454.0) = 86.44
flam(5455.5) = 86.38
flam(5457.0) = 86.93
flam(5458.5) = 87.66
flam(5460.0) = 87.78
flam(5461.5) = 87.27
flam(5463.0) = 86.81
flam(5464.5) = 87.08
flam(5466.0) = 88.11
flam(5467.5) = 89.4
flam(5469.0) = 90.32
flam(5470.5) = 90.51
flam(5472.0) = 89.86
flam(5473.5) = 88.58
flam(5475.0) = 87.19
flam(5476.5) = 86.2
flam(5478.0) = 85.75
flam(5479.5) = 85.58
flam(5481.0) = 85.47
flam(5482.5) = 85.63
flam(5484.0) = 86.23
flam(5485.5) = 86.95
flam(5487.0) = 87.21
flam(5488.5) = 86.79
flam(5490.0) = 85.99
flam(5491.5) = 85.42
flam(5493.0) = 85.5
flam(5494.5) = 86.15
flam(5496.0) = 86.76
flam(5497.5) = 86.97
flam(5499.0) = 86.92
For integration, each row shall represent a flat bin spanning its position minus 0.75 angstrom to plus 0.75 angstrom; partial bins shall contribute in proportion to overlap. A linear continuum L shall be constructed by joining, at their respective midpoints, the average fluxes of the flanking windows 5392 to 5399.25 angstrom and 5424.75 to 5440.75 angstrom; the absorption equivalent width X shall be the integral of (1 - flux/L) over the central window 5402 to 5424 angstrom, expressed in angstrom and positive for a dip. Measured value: 0.3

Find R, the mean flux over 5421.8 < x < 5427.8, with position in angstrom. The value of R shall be 87.4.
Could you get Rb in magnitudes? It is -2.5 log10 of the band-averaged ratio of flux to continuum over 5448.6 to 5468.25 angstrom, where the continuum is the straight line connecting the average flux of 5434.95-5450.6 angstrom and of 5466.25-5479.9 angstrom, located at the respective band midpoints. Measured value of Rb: 0.01 mag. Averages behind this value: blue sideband 87.8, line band 87.2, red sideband 88.2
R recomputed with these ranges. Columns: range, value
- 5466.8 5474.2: 89.7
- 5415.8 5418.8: 88.6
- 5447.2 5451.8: 86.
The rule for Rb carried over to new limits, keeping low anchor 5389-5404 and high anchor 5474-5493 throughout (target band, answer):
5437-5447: -0.029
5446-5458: 0.000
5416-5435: -0.012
